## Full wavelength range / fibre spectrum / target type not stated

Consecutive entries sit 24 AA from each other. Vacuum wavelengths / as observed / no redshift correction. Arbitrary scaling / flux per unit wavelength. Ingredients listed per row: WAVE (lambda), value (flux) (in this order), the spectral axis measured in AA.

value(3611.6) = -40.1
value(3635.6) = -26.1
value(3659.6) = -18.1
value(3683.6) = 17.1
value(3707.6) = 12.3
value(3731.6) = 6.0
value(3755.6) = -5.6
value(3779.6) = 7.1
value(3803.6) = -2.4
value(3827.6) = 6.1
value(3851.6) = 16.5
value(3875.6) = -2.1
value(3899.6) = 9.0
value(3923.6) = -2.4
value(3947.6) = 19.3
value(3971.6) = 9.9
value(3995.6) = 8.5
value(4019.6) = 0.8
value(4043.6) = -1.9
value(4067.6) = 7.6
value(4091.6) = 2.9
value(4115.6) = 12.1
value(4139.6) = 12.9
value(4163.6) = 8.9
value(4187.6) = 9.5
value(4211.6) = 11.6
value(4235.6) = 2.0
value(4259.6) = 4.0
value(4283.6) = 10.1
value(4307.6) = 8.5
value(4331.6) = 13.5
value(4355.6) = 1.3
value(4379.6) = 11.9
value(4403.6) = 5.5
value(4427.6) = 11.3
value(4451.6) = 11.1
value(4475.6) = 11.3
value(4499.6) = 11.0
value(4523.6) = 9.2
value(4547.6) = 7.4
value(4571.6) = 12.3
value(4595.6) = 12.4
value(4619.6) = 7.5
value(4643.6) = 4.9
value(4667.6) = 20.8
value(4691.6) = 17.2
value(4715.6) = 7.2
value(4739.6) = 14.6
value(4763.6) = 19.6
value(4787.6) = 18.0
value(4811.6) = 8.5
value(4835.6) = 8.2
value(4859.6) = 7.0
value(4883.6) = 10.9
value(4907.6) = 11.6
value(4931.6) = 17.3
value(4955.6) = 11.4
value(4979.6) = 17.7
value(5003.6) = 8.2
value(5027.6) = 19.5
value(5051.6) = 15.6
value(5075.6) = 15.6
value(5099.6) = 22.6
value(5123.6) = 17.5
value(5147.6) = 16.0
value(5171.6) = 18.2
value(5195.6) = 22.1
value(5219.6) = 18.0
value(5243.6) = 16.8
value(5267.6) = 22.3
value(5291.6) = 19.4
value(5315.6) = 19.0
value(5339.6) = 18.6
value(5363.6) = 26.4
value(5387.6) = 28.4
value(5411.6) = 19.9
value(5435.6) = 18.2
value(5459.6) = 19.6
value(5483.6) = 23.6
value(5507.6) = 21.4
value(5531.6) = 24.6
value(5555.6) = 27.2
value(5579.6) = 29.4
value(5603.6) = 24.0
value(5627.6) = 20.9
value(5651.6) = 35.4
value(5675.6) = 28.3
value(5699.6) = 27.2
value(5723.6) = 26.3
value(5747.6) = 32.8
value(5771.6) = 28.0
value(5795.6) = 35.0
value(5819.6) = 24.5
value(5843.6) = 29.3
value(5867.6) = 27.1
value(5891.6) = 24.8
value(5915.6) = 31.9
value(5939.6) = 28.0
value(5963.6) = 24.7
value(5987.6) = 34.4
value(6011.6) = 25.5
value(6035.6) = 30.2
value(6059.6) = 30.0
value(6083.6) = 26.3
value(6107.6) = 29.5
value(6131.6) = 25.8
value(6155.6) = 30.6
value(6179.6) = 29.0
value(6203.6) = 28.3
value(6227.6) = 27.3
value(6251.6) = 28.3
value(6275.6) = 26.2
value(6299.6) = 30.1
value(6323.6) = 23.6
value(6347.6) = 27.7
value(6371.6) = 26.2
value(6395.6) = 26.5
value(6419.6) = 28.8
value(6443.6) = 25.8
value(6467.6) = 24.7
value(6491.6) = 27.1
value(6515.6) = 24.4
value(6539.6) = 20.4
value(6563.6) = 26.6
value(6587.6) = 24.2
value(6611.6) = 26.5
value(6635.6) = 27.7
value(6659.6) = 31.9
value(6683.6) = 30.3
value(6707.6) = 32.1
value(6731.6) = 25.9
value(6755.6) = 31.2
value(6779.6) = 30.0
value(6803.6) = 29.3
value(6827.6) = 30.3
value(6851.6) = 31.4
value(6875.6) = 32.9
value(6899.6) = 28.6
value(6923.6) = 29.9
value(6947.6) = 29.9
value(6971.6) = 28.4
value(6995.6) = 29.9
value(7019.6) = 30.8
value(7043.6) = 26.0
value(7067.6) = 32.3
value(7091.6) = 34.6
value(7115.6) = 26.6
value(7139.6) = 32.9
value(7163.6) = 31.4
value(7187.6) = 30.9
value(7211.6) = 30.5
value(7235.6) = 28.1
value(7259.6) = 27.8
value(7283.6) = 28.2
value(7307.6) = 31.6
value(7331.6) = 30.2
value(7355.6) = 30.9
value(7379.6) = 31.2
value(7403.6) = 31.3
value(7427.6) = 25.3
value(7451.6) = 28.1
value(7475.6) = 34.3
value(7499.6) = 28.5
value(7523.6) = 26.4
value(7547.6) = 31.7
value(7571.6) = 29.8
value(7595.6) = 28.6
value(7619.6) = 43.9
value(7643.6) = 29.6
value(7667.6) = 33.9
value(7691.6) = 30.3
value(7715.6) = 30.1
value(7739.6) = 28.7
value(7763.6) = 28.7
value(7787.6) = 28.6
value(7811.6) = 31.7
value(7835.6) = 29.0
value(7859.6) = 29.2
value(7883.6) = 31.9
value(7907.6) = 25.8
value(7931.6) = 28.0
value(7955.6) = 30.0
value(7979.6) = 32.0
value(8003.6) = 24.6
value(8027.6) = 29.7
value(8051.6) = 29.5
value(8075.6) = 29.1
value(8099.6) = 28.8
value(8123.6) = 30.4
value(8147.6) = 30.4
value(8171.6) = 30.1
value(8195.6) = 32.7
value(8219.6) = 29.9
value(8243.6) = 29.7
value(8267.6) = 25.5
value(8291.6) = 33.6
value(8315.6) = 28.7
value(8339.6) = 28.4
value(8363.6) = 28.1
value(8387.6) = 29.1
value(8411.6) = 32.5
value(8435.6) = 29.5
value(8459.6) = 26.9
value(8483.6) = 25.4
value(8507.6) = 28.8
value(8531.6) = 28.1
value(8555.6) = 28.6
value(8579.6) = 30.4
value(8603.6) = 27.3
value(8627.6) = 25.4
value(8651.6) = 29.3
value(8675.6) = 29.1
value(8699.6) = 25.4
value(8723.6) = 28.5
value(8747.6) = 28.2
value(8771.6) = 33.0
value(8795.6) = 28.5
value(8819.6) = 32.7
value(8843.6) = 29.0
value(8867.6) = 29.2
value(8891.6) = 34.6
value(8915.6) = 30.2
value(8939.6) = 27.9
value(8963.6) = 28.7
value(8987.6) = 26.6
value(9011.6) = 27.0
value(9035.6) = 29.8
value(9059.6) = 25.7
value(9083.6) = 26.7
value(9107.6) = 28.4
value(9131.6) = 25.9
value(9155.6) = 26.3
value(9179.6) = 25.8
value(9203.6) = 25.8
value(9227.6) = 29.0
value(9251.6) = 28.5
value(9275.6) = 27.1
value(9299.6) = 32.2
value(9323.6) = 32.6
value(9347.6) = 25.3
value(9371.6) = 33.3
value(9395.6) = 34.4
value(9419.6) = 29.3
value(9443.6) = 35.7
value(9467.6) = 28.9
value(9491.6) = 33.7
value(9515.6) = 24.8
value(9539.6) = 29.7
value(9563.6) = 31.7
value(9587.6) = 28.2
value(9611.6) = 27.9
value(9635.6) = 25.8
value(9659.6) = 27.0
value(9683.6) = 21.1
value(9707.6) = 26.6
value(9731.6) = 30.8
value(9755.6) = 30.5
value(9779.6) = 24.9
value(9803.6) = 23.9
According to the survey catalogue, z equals 0.26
